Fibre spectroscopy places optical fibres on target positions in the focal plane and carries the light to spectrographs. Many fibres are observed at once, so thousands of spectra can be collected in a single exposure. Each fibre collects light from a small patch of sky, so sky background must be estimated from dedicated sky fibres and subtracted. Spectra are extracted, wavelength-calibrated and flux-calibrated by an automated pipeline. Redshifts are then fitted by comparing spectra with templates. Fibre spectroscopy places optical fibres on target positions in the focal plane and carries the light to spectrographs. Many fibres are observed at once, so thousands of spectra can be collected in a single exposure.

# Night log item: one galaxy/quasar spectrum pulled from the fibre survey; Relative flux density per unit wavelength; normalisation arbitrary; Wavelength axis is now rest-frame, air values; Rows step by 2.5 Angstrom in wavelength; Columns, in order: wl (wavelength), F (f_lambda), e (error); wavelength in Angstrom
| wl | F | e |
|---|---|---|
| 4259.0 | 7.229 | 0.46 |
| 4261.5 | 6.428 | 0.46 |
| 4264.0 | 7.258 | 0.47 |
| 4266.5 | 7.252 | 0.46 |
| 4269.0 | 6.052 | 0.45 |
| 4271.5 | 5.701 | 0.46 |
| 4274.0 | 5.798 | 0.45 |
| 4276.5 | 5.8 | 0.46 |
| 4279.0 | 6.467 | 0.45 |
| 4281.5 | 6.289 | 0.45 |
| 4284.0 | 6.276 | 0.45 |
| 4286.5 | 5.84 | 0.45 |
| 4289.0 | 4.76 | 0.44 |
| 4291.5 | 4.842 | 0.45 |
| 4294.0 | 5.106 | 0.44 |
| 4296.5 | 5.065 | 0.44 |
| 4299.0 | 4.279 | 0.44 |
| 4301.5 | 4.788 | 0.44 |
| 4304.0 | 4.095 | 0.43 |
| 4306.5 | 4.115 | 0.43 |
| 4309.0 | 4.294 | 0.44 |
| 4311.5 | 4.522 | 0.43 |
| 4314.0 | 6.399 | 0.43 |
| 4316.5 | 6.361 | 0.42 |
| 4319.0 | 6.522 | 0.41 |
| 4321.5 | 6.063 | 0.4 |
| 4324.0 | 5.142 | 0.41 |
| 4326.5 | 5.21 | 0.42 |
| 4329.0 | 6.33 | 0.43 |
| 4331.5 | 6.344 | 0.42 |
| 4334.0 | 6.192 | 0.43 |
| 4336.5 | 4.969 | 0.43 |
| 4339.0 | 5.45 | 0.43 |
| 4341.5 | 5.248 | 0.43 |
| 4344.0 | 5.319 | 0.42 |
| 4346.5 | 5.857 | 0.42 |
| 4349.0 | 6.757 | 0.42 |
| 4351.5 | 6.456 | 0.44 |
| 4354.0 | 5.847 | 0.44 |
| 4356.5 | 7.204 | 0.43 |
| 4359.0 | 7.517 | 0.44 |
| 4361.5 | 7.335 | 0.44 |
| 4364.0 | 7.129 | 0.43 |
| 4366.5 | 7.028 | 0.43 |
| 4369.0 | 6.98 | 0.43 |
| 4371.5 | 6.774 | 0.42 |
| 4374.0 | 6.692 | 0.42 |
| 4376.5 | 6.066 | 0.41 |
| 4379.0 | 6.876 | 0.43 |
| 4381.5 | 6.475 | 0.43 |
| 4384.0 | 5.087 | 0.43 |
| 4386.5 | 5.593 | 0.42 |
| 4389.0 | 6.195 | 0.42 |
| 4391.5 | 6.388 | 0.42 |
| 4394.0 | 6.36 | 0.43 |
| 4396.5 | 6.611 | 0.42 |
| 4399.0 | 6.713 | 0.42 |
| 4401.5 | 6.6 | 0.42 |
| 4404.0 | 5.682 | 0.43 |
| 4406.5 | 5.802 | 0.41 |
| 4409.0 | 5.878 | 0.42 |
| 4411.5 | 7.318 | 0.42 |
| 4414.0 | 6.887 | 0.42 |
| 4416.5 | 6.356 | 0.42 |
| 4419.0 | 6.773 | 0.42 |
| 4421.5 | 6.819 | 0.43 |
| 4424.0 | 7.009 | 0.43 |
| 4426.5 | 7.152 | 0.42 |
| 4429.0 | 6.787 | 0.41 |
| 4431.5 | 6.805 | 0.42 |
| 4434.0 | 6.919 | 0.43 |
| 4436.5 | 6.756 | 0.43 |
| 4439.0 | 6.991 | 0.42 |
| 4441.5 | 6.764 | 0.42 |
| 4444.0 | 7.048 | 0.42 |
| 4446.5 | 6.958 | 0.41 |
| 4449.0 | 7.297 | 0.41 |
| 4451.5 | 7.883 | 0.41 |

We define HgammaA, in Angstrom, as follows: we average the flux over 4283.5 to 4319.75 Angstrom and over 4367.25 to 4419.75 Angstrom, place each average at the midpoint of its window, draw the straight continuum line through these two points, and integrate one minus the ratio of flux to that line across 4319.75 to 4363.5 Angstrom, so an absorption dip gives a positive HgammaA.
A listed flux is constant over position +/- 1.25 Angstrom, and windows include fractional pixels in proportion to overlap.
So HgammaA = -3.3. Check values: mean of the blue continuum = 5.11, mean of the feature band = 6.1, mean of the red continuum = 6.39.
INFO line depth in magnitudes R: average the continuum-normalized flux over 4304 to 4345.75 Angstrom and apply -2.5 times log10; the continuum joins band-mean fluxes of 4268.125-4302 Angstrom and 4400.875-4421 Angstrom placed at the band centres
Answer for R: 0.06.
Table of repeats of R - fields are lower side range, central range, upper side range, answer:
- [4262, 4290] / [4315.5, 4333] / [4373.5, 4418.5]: 0.04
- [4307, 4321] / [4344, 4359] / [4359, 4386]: -0.03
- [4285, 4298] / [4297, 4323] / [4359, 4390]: 0.07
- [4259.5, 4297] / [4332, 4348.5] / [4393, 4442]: 0.12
